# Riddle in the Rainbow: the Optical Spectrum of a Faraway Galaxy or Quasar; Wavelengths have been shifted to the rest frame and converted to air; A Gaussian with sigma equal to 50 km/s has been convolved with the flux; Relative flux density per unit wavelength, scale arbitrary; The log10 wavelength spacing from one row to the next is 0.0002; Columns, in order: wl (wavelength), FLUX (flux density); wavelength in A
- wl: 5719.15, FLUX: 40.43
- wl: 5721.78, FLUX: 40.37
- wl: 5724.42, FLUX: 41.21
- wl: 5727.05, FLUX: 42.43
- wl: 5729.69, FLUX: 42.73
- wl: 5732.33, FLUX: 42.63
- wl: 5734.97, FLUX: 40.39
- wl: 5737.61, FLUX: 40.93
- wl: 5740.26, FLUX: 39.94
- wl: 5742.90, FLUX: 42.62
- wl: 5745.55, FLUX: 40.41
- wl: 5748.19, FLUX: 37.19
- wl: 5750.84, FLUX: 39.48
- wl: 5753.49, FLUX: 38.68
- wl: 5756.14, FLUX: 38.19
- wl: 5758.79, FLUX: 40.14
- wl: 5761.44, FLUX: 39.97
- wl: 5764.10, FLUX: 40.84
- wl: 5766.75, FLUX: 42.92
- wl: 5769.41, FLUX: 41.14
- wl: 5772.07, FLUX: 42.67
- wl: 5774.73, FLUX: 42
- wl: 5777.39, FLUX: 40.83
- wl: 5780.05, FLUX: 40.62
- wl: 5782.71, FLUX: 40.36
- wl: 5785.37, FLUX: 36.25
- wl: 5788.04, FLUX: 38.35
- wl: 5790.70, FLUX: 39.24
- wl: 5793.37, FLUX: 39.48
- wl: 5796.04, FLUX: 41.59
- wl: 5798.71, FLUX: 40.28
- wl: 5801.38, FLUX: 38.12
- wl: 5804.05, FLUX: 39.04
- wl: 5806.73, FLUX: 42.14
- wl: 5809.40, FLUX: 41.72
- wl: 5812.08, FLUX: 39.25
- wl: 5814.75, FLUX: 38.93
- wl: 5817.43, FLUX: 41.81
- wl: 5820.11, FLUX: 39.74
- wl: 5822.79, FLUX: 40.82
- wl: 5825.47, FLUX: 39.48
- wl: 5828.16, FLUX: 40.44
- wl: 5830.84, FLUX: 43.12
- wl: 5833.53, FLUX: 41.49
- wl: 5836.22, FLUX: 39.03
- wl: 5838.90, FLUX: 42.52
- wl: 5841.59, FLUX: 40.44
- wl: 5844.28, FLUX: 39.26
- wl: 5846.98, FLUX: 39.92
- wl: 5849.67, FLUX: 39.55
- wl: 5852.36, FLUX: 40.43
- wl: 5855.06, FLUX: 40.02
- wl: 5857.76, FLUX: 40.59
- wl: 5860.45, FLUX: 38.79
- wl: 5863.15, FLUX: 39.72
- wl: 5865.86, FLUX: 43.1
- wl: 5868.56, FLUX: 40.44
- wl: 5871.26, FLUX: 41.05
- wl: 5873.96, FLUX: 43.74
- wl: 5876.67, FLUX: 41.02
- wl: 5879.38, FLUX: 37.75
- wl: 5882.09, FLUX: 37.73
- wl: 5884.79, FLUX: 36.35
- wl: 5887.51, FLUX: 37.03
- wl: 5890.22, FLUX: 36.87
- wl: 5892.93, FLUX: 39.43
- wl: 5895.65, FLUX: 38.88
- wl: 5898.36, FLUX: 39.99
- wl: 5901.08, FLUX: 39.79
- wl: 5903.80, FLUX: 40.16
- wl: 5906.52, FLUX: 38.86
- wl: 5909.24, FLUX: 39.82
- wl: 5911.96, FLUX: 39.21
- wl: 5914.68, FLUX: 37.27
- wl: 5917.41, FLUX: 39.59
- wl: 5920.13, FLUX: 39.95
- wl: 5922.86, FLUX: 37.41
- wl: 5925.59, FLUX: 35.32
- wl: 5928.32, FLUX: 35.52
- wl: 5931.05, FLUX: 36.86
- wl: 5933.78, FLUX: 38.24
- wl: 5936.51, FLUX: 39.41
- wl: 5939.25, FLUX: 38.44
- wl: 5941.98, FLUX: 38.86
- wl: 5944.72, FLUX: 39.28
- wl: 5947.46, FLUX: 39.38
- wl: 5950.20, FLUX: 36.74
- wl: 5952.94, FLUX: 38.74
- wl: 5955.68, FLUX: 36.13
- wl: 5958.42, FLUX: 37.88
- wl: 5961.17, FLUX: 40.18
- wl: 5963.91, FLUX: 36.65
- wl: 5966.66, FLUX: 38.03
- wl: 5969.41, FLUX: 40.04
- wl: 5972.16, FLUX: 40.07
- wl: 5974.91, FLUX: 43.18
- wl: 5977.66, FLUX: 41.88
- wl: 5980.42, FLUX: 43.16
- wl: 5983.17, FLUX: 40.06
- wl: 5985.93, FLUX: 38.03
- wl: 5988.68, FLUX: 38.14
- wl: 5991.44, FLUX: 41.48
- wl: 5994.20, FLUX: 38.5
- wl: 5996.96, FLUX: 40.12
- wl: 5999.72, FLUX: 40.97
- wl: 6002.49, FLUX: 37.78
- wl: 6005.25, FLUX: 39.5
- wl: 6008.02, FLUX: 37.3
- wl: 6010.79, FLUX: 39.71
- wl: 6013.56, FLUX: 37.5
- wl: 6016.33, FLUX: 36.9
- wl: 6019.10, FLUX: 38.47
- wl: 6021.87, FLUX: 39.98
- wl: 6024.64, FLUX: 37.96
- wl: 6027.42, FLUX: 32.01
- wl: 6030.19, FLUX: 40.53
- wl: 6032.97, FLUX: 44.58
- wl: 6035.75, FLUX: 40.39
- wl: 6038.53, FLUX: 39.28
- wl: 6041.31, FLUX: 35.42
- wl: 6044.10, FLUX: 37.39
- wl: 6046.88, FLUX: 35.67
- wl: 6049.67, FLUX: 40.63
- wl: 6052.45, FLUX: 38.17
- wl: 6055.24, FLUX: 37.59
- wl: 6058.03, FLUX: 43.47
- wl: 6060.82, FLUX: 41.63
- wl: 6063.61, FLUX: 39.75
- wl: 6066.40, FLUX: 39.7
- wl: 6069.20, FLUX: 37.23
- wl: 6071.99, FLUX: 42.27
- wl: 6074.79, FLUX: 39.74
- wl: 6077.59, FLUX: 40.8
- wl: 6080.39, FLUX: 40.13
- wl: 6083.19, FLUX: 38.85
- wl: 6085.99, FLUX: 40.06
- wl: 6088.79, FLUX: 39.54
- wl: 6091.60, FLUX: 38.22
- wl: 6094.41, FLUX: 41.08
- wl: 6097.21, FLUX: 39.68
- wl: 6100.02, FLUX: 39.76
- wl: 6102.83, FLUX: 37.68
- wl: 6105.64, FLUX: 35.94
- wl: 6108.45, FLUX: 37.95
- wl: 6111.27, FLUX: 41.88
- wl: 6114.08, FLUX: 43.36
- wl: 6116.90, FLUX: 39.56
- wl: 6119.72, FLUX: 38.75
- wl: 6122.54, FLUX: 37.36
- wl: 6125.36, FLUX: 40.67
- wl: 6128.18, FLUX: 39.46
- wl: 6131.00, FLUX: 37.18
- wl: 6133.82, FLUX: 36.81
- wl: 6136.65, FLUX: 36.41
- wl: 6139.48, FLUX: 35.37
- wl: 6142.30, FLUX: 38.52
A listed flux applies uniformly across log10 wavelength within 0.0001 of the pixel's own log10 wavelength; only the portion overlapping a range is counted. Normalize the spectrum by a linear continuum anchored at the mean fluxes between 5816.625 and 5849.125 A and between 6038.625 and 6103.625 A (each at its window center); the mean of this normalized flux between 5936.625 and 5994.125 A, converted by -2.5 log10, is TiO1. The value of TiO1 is 0.02 mag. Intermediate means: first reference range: 40.6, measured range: 39.3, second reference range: 39.3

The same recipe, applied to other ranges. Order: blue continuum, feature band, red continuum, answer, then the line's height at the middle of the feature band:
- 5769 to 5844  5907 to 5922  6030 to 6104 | 0.03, 40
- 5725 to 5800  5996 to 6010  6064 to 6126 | 0.02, 39.8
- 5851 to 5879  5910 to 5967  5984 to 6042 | 0.05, 39.8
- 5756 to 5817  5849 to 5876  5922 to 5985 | -0.03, 39.6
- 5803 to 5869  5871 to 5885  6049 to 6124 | 0.02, 40.3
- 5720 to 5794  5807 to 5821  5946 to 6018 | -0.01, 40.1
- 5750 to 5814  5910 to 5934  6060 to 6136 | 0.06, 39.8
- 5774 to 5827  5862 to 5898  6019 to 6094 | 0.01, 39.8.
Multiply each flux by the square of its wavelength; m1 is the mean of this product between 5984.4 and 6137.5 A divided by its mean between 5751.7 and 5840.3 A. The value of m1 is 1.06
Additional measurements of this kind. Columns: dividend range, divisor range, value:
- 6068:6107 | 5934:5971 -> 1.07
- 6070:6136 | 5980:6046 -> 1.04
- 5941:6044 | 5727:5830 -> 1.04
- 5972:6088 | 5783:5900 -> 1.05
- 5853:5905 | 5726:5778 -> 1.01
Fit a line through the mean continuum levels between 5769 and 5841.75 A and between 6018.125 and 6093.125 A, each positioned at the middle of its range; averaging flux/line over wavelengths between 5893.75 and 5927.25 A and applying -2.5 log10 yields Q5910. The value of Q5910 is 0.03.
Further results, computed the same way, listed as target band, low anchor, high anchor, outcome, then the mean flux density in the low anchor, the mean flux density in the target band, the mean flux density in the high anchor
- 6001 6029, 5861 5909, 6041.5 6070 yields 0.039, 39.5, 37.7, 39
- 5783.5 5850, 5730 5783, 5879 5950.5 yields -0.009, 40.6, 40.1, 38.3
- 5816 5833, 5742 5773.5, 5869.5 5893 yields -0.035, 40.3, 40.9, 39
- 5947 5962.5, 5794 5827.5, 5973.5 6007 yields 0.058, 40.2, 38.1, 40.2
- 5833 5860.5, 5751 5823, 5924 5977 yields -0.019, 40.2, 40.2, 38.4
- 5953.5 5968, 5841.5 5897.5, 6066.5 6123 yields 0.049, 39.6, 37.8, 39.5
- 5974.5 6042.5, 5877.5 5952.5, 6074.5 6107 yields -0.012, 38.3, 39.3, 39.3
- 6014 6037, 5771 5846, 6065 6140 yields 0.018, 40.3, 38.8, 39.1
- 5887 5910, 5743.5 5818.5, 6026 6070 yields 0.016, 40.1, 39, 39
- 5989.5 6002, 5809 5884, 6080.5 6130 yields -0.004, 40.4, 40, 39.4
